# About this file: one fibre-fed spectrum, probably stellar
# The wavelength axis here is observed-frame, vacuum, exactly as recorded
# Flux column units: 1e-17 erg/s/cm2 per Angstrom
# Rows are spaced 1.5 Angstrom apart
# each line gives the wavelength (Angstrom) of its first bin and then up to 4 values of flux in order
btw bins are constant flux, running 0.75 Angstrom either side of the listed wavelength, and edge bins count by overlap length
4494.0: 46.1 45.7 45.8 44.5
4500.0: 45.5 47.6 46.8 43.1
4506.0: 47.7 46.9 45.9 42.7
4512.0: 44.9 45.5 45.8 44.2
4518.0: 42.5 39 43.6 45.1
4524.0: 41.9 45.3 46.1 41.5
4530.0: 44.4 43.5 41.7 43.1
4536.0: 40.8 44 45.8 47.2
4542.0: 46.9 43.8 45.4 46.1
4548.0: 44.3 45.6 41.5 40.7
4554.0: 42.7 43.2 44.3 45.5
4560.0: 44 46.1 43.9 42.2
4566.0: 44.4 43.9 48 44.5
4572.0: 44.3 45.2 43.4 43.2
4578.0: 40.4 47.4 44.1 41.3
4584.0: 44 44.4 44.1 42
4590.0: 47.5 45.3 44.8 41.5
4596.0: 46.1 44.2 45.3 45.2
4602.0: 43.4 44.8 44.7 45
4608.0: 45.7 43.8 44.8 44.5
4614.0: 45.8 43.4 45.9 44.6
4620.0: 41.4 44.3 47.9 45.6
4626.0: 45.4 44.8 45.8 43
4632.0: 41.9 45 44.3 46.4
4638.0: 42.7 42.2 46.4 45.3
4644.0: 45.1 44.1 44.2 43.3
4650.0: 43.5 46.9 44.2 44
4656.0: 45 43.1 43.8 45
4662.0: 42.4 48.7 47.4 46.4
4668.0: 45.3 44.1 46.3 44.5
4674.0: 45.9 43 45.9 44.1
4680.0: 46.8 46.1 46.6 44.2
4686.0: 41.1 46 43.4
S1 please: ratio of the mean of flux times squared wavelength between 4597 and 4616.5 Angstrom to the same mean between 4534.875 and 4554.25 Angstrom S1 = 1.04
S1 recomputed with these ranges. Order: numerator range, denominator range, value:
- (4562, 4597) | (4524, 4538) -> 1.04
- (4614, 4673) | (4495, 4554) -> 1.06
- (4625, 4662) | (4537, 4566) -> 1.04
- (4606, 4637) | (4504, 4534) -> 1.06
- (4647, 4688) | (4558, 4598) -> 1.05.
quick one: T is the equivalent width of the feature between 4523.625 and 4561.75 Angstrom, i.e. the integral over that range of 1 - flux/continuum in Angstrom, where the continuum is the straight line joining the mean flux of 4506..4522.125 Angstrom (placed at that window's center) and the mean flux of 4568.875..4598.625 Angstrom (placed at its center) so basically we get 0.2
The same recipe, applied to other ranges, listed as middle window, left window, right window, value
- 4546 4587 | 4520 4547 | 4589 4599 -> 0.5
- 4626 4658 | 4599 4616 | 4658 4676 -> 0.4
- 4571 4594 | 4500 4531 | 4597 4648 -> 0.3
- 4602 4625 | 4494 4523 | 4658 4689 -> 0.1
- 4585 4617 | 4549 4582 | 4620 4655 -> -0.3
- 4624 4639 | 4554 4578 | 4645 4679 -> 0.1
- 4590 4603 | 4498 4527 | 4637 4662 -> -0.1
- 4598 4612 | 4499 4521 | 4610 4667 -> 0.0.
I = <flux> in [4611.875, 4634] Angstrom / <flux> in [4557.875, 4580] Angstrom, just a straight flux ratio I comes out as 1.01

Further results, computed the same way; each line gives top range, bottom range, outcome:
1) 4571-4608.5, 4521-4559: 1.01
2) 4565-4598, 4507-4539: 1.01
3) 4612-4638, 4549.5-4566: 1.03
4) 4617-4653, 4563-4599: 1.01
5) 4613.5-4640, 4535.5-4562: 1.00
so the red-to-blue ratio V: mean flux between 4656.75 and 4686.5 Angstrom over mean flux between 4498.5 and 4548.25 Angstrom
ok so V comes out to 1.01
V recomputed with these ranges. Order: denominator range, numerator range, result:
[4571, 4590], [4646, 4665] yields 1.02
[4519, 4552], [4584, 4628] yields 1.02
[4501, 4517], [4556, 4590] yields 0.97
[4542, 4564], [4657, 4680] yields 1.02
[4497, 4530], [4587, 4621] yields 1.00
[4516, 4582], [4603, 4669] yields 1.02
